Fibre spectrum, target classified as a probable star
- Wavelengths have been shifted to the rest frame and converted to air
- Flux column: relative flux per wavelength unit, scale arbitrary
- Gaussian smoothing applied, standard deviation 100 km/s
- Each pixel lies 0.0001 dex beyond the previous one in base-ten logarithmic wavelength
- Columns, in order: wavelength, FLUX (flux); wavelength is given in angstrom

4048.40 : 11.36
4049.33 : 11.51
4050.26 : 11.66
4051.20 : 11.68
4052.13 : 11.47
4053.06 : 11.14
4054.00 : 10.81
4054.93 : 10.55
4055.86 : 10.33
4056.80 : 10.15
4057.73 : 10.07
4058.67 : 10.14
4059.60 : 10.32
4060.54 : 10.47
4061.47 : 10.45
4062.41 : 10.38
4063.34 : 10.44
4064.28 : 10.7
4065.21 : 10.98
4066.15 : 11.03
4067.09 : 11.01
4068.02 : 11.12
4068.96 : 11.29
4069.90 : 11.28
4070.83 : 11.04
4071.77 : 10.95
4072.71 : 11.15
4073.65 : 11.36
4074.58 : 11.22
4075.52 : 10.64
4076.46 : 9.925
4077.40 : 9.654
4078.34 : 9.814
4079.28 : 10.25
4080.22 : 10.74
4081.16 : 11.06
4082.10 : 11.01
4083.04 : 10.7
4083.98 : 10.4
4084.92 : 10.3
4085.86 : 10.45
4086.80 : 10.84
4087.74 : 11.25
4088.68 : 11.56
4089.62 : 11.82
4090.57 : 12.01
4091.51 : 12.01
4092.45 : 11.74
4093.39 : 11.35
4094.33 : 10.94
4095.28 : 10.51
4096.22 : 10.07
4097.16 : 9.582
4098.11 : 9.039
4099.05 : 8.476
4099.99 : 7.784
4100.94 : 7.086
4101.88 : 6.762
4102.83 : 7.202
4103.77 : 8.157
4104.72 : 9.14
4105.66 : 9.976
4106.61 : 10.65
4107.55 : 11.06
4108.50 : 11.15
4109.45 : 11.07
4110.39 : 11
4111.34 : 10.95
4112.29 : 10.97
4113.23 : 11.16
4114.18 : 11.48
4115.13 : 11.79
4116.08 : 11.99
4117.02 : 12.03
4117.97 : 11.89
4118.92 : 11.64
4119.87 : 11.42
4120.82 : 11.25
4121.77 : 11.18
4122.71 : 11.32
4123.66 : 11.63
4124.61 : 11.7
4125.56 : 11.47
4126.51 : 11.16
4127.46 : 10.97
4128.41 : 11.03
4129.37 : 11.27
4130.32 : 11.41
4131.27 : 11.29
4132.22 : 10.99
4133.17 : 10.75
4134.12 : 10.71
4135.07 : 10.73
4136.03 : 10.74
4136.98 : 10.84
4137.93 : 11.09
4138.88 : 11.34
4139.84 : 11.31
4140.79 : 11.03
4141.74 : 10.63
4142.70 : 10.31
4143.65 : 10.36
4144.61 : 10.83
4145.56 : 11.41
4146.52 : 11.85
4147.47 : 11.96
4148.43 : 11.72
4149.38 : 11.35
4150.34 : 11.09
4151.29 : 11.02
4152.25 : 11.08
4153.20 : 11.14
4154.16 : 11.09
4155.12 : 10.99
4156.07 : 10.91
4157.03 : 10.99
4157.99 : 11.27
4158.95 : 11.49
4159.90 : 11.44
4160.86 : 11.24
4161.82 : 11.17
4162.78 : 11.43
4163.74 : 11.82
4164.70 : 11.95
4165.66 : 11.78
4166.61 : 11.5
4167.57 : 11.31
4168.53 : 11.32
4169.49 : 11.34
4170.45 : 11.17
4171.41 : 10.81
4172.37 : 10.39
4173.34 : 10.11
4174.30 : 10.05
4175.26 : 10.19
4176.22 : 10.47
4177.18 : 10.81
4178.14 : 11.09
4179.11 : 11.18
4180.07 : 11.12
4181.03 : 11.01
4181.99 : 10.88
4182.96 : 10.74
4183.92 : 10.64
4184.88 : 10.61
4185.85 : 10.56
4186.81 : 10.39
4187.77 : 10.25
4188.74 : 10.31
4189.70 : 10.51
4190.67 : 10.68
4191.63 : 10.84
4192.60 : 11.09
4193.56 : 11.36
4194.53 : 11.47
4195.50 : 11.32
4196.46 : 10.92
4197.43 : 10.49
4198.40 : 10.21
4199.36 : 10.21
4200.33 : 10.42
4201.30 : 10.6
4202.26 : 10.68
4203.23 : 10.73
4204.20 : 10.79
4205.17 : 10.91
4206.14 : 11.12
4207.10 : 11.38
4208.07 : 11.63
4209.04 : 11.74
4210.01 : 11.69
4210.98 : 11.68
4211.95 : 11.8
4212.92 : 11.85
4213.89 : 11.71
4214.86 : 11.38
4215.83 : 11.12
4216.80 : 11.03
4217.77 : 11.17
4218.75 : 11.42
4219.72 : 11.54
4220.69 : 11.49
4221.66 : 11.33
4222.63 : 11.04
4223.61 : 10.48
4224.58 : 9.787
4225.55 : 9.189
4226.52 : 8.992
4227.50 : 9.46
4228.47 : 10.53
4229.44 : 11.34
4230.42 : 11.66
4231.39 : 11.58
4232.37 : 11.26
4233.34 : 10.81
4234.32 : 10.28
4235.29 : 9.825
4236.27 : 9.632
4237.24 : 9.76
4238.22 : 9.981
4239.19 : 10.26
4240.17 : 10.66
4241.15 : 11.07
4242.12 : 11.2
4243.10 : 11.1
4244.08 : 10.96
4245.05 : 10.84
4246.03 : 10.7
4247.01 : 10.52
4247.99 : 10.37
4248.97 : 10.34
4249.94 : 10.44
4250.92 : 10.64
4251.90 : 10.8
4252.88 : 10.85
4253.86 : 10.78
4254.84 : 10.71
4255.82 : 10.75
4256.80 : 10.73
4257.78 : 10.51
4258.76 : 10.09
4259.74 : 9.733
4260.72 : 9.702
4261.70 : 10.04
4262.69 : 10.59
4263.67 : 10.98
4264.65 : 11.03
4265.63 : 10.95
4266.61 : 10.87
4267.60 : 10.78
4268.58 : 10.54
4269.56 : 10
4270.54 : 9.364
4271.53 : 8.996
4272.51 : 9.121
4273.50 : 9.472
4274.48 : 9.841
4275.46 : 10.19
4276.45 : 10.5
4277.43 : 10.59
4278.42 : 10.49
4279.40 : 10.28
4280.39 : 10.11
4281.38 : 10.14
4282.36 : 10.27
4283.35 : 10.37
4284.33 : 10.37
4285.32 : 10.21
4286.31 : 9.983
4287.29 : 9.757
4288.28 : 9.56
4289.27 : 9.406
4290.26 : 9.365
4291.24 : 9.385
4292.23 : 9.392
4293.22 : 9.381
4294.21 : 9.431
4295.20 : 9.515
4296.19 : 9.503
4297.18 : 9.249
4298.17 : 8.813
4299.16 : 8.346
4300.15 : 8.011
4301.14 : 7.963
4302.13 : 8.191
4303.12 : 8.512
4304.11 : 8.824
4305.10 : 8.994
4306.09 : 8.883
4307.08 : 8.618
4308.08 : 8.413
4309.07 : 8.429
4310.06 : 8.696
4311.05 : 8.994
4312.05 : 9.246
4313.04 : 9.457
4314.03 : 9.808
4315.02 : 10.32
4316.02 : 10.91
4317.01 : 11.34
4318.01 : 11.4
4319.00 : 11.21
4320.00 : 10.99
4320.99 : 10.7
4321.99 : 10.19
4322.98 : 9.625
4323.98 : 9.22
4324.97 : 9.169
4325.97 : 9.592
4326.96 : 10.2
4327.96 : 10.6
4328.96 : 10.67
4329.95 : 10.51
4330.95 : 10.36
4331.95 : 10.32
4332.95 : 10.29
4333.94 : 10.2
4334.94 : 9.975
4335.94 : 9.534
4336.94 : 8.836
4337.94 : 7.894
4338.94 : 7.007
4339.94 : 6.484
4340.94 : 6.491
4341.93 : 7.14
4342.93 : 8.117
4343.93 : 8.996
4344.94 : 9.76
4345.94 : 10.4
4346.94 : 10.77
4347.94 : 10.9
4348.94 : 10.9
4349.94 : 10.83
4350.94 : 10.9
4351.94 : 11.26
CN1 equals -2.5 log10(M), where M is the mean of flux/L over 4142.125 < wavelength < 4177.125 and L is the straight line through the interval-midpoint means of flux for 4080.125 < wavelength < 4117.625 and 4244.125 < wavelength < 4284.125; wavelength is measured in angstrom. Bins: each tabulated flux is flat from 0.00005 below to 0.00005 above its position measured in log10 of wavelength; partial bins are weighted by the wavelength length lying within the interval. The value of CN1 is -0.07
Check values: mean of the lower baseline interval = 10.4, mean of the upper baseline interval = 10.4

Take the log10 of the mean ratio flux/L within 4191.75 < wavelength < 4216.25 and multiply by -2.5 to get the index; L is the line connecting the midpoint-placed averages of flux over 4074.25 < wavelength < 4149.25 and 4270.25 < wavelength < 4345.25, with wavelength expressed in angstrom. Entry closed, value -0.10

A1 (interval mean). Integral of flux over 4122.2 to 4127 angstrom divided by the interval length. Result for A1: 11.5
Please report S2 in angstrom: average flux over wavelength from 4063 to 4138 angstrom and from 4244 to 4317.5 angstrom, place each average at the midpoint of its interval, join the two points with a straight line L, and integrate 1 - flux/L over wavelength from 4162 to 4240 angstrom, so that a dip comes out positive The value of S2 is -4.8 angstrom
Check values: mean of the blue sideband 10.7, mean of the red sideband 9.86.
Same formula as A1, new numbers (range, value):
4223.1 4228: 9.59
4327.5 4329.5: 10.7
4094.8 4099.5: 9.53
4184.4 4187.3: 10.5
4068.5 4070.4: 11.3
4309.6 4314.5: 9.24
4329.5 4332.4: 10.4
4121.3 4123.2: 11.3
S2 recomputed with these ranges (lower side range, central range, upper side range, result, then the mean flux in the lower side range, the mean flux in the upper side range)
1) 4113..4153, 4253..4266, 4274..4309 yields -0.94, 11.2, 9.44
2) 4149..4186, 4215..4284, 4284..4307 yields -4.61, 11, 9.16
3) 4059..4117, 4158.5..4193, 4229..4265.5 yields -1.20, 10.5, 10.6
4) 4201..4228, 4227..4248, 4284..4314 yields -0.31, 11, 9.1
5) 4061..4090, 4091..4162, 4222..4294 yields -1.02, 10.8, 10.3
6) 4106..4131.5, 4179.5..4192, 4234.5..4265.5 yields 0.28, 11.3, 10.5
